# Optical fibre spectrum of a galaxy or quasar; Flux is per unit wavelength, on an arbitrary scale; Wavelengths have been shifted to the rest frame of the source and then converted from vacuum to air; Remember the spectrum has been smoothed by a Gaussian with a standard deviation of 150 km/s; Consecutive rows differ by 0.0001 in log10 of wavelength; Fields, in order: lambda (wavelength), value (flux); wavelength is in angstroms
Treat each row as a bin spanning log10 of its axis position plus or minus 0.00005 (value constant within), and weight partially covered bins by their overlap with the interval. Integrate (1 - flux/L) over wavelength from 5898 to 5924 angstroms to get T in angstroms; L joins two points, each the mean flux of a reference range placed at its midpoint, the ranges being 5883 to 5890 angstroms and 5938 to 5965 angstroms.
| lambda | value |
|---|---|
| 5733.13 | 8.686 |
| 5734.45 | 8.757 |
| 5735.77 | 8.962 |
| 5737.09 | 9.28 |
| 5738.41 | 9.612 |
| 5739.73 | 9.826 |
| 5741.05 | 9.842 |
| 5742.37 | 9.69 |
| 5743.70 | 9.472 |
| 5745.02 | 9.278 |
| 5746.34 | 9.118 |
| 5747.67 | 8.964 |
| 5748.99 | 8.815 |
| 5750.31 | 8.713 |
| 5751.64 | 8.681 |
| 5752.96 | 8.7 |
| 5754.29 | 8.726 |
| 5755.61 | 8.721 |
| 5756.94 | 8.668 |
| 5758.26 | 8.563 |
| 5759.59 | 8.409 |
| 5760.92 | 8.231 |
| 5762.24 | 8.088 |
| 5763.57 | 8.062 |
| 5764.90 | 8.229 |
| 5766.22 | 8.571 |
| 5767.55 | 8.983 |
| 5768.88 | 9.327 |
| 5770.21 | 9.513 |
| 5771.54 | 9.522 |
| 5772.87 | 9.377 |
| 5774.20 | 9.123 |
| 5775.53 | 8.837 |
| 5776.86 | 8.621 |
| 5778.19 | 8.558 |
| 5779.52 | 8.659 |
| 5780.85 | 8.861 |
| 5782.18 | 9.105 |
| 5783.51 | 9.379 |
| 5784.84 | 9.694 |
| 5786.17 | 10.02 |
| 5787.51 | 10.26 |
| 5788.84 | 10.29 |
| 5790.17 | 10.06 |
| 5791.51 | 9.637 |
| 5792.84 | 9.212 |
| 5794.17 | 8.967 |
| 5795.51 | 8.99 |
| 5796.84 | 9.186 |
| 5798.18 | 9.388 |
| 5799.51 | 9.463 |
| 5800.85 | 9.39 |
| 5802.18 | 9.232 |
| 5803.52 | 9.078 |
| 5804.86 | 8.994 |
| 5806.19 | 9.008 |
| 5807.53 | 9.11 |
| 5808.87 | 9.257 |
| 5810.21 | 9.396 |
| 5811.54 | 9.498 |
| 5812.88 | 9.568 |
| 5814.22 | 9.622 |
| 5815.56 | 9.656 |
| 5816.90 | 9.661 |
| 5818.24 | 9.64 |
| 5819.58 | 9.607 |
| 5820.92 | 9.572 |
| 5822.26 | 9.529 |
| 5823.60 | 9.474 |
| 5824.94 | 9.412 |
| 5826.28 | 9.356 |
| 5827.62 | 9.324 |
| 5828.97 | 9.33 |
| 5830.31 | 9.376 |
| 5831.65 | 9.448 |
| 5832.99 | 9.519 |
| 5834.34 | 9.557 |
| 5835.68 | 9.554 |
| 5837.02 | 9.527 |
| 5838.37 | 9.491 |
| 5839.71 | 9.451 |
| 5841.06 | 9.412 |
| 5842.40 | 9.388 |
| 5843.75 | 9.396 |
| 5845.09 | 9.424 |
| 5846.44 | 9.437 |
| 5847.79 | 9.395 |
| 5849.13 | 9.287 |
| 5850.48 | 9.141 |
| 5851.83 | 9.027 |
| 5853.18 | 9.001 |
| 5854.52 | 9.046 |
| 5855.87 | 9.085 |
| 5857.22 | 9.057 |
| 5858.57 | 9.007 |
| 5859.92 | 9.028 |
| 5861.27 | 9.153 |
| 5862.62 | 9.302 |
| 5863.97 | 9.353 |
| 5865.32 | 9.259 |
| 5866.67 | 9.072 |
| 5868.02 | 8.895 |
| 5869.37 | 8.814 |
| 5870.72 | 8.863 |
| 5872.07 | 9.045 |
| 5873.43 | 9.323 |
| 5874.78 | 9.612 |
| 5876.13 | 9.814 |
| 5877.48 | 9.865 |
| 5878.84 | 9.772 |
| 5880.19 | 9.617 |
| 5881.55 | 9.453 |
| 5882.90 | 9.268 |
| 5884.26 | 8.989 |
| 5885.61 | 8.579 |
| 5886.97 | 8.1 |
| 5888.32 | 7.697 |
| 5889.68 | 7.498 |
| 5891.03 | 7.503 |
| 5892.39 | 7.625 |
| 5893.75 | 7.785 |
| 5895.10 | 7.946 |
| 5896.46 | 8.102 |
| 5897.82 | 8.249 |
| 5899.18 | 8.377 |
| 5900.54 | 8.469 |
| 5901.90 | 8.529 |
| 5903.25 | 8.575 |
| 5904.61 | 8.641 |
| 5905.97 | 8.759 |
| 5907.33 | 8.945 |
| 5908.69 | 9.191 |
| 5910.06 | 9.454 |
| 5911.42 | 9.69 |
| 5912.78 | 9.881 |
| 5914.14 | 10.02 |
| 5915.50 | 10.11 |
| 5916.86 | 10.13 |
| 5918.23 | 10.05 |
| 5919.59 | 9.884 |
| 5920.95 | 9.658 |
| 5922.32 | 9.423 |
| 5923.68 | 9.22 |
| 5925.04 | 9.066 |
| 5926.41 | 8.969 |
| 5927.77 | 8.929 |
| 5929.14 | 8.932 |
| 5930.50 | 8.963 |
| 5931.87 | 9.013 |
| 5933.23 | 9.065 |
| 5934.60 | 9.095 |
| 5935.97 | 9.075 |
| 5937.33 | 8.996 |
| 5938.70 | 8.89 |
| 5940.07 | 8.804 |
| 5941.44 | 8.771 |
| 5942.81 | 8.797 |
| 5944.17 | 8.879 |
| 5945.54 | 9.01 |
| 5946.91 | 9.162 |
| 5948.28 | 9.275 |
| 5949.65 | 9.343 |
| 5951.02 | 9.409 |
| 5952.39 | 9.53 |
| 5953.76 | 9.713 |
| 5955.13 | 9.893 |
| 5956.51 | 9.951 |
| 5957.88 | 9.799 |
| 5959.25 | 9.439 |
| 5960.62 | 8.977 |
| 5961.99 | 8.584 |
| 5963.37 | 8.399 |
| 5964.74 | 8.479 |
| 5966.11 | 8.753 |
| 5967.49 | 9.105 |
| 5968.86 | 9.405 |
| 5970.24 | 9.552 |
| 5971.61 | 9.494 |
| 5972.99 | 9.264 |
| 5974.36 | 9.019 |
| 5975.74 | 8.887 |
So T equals -2.0 angstroms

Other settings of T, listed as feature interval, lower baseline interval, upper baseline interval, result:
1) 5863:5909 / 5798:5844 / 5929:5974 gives 2.6 angstroms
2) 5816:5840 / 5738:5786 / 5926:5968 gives -1.3 angstroms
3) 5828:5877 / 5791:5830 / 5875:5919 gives -0.7 angstroms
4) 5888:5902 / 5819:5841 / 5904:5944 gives 2.0 angstroms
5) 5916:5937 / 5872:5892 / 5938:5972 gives -0.5 angstroms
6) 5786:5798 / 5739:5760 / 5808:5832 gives -0.4 angstroms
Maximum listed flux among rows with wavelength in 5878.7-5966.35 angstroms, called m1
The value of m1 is 10.13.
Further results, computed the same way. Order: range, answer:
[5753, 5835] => 10.29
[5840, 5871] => 9.437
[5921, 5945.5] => 9.423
